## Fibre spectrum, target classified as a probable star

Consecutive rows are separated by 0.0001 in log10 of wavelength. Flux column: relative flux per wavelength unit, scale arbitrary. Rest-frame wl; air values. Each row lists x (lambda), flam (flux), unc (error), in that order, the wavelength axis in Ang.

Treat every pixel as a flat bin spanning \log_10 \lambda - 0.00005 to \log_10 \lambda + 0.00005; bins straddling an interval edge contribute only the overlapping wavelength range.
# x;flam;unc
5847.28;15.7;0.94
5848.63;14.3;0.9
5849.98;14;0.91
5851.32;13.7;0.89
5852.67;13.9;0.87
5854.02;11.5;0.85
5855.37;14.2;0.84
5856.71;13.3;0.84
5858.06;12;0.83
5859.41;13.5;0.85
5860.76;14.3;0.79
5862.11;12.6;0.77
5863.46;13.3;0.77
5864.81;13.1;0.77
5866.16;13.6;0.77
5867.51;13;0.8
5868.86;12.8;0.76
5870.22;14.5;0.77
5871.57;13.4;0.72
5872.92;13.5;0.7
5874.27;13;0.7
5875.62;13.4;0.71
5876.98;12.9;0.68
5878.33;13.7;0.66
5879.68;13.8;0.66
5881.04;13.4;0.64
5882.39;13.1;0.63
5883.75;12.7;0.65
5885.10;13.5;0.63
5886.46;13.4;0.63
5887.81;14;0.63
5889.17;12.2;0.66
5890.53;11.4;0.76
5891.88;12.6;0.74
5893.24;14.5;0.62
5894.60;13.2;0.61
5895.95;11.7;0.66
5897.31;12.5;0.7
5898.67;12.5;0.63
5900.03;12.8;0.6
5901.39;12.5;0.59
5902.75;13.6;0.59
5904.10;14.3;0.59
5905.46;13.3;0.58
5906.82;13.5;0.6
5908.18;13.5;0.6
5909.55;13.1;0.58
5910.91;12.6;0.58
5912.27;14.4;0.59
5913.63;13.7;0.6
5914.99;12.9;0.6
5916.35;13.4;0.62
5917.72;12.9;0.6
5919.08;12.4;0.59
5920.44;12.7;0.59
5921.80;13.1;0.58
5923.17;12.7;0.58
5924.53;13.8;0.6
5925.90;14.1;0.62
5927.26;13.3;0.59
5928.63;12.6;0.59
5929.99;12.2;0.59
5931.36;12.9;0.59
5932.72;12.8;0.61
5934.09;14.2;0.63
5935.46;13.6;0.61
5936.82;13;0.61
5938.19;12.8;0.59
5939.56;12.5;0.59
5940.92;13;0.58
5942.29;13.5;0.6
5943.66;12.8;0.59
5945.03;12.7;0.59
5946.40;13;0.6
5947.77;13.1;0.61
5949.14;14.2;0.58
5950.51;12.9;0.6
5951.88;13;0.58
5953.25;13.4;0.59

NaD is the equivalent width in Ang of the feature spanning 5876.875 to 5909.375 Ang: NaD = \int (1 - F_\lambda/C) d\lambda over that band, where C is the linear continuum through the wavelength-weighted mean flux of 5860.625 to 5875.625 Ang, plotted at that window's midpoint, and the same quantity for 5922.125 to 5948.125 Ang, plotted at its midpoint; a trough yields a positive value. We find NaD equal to 0.3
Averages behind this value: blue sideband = 13.3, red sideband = 13.1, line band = 13.1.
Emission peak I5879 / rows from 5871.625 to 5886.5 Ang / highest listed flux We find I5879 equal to 13.8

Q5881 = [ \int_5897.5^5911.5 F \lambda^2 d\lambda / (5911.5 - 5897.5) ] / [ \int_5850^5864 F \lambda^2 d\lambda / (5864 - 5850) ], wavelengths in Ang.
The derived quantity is 1.01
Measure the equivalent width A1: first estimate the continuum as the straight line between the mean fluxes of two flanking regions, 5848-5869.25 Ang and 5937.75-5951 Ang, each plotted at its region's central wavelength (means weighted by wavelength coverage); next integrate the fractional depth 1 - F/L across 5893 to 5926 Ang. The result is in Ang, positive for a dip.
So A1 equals 0.0 Ang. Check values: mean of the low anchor 13.3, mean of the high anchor 13.1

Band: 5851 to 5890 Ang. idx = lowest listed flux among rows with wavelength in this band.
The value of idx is 11.5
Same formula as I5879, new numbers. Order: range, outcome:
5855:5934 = 14.5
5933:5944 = 14.2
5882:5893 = 14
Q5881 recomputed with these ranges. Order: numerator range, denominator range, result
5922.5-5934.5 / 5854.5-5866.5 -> 1.01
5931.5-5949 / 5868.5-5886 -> 1.00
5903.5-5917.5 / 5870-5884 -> 1.02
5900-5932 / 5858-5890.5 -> 1.01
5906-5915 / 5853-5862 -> 1.04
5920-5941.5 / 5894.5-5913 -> 1.01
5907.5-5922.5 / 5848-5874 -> 1.00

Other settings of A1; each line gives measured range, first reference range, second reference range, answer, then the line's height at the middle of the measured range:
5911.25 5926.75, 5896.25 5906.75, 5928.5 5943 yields -0.27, 13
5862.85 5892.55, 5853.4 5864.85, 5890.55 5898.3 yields -0.62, 12.9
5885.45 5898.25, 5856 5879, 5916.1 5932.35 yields 0.31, 13.2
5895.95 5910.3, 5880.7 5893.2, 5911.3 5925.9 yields 0.03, 13.1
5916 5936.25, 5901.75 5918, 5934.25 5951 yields 0.26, 13.3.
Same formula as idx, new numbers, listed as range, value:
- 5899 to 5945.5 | 12.2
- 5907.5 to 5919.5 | 12.4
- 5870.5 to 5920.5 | 11.4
